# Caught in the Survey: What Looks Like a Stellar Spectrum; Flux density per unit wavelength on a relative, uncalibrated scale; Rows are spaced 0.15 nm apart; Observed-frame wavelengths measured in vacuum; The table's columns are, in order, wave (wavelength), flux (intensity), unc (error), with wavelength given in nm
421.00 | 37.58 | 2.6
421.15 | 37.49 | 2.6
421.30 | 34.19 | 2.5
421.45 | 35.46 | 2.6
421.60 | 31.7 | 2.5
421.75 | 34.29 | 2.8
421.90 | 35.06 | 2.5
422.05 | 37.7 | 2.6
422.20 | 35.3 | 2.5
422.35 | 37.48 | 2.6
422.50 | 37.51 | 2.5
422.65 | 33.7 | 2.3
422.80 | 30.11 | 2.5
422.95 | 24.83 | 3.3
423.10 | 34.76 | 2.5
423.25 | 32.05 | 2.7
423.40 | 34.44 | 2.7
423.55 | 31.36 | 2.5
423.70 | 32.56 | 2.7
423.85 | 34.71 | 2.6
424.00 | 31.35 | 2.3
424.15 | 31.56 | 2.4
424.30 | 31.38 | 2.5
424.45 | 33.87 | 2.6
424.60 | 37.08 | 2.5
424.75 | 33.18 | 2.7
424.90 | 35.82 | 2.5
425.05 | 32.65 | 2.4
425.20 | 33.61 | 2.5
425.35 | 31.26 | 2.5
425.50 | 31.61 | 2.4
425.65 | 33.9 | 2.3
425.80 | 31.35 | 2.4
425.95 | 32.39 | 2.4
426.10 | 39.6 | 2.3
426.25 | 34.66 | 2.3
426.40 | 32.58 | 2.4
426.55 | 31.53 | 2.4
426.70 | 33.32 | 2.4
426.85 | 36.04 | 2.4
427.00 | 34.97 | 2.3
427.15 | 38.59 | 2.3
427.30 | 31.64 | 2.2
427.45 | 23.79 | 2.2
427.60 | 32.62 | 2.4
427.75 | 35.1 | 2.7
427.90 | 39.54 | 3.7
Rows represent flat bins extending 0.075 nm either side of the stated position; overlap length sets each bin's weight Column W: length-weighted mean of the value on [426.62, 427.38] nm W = 34.8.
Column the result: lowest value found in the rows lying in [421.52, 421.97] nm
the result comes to 31.7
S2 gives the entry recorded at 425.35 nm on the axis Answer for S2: 31.26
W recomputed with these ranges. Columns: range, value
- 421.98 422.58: 37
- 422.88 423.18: 29.9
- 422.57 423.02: 29.7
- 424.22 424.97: 34.2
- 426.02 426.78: 34.3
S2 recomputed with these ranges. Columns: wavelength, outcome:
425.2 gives 33.61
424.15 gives 31.56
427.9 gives 39.54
